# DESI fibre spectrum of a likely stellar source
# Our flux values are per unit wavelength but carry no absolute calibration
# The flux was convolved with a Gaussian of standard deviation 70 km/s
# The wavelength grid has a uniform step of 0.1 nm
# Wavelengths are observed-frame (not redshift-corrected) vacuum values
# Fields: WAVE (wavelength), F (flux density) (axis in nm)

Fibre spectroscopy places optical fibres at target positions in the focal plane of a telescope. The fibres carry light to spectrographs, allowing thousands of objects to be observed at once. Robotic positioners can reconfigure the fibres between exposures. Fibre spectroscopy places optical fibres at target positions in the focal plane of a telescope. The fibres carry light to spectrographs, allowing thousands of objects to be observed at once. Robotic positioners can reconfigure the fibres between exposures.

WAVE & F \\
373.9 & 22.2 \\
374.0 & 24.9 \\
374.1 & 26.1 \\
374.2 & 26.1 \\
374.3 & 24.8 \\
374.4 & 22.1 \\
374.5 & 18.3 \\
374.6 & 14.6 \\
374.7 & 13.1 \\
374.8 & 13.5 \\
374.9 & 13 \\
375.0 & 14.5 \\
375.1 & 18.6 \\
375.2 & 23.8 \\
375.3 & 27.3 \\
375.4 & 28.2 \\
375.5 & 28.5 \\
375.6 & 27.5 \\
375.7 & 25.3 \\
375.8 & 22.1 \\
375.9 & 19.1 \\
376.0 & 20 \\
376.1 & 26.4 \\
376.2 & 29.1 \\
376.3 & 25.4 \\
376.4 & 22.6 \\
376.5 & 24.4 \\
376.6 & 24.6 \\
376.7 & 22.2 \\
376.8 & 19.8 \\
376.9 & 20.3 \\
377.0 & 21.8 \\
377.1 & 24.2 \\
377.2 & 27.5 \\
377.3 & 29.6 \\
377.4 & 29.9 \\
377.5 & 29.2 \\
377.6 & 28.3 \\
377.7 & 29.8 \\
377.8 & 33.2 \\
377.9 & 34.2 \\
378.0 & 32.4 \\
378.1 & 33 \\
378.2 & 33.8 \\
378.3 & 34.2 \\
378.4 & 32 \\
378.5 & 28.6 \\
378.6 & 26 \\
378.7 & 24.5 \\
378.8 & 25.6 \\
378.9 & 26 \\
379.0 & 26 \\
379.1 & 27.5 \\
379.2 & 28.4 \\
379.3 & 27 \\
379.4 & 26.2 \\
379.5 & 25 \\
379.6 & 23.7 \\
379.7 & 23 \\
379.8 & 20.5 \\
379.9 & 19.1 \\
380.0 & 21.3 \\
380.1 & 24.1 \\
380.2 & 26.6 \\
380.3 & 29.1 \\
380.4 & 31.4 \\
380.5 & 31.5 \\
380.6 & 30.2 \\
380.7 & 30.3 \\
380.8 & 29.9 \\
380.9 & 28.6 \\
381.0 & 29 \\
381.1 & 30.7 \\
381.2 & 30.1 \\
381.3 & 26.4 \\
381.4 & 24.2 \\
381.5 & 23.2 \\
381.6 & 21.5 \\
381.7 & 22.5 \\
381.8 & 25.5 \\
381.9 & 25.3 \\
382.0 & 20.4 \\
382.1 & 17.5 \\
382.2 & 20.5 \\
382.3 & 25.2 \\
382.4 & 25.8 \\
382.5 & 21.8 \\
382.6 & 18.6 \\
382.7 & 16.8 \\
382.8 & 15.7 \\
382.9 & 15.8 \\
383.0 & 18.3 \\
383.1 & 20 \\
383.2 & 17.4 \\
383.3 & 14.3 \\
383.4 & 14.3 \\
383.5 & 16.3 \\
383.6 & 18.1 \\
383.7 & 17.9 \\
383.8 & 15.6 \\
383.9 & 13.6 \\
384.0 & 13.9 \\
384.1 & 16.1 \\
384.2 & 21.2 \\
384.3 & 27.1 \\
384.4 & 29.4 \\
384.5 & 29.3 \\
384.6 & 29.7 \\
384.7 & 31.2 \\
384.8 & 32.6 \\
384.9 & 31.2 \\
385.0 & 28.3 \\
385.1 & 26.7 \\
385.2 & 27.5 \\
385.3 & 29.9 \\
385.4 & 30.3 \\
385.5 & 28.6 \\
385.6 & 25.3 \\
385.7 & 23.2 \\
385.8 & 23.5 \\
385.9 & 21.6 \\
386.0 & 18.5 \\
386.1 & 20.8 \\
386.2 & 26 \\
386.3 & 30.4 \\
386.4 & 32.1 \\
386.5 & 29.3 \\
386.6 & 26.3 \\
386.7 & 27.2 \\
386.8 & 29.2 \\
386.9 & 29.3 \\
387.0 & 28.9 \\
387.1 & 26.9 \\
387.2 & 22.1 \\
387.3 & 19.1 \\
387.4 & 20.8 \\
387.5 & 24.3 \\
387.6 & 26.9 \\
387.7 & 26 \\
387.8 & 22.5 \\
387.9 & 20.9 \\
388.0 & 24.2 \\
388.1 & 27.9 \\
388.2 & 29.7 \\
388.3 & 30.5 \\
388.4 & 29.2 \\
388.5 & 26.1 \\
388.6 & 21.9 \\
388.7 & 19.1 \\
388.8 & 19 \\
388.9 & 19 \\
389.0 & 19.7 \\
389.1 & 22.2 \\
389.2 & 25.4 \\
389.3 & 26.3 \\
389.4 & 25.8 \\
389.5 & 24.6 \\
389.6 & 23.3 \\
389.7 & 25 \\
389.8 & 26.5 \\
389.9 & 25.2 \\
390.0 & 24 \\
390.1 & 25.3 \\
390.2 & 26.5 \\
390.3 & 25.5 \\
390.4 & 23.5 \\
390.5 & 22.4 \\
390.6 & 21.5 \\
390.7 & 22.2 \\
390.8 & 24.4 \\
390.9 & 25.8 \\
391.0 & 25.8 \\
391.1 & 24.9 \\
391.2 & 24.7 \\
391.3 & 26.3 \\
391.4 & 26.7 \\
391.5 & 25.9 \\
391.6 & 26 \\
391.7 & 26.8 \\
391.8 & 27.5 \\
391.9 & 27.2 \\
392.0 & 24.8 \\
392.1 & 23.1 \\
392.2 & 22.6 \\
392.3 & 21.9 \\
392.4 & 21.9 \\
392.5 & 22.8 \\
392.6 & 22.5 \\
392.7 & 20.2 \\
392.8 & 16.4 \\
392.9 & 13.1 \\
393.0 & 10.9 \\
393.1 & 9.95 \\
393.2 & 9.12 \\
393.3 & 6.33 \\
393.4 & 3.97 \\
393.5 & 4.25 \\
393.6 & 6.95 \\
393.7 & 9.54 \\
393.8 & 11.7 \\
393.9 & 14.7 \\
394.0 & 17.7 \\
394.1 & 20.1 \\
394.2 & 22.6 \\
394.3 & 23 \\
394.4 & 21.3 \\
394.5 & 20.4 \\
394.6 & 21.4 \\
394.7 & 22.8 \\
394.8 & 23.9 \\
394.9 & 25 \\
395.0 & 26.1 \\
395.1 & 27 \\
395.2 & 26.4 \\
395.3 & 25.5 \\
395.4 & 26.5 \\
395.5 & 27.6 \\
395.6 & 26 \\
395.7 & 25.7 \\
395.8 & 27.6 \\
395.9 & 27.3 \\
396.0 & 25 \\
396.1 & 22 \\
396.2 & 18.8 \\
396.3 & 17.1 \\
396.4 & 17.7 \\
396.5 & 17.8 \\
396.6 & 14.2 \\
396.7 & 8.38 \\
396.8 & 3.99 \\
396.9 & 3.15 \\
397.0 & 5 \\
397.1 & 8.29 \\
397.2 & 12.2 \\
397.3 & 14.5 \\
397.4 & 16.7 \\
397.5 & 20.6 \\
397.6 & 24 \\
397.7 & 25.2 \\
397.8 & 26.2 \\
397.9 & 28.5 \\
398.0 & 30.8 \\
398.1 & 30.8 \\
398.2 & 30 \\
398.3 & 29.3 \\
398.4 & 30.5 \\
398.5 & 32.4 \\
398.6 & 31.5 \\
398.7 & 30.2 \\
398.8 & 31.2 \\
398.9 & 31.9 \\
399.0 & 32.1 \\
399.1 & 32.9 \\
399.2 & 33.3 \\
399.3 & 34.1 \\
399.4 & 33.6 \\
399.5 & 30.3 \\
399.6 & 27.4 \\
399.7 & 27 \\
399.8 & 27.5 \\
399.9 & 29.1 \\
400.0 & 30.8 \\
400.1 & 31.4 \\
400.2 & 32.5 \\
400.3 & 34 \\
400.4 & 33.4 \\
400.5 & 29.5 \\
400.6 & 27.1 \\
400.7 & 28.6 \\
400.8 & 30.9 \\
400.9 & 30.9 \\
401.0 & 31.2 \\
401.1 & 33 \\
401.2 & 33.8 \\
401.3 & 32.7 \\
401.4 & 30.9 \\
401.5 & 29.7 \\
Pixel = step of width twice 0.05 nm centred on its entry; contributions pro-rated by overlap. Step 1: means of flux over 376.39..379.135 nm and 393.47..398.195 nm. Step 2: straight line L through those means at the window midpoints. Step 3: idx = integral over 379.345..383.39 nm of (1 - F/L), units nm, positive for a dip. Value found 0.39 nm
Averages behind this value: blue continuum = 27.6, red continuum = 19.8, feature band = 23.6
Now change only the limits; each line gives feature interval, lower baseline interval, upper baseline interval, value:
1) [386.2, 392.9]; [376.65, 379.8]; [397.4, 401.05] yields 0.95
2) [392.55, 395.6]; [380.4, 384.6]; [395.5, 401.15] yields 0.82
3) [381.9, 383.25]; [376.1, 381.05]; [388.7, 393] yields 0.32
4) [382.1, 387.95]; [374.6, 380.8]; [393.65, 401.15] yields 0.41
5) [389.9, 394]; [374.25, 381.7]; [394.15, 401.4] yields 0.88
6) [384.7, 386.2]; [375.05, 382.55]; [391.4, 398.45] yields -0.18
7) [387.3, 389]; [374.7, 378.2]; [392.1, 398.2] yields -0.23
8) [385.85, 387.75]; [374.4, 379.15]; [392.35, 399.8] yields -0.20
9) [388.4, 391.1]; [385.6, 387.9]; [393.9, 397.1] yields -0.04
